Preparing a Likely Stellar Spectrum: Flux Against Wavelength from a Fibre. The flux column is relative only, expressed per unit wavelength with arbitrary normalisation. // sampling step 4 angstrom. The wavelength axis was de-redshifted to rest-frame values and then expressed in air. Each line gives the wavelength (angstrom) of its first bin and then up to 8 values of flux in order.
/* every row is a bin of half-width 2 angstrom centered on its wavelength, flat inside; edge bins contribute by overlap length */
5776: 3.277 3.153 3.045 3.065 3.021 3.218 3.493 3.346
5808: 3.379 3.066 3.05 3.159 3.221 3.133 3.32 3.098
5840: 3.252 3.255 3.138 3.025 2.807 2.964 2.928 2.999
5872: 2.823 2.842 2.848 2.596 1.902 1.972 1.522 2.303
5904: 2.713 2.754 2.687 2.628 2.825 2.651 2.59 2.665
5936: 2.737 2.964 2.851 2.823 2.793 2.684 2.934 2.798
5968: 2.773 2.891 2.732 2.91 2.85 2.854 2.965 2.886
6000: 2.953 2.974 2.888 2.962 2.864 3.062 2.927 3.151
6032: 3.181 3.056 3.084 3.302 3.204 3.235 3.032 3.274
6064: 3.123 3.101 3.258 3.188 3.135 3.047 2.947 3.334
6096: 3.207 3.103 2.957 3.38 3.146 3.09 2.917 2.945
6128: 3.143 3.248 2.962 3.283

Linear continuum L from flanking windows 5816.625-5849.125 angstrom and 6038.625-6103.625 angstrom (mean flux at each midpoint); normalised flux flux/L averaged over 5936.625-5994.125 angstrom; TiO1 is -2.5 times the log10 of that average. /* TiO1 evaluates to 0.12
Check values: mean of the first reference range 3.19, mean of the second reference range 3.16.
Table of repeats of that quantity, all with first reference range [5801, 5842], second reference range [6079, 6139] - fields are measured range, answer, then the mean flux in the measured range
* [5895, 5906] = 0.38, 2.24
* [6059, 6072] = -0.02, 3.17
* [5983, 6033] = 0.06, 2.96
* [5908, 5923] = 0.17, 2.71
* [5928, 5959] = 0.14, 2.78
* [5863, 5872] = 0.09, 2.94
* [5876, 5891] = 0.28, 2.47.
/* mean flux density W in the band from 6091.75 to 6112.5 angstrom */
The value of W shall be 3.18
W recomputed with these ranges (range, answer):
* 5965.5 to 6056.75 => 2.99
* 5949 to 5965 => 2.8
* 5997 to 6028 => 2.96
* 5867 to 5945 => 2.59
